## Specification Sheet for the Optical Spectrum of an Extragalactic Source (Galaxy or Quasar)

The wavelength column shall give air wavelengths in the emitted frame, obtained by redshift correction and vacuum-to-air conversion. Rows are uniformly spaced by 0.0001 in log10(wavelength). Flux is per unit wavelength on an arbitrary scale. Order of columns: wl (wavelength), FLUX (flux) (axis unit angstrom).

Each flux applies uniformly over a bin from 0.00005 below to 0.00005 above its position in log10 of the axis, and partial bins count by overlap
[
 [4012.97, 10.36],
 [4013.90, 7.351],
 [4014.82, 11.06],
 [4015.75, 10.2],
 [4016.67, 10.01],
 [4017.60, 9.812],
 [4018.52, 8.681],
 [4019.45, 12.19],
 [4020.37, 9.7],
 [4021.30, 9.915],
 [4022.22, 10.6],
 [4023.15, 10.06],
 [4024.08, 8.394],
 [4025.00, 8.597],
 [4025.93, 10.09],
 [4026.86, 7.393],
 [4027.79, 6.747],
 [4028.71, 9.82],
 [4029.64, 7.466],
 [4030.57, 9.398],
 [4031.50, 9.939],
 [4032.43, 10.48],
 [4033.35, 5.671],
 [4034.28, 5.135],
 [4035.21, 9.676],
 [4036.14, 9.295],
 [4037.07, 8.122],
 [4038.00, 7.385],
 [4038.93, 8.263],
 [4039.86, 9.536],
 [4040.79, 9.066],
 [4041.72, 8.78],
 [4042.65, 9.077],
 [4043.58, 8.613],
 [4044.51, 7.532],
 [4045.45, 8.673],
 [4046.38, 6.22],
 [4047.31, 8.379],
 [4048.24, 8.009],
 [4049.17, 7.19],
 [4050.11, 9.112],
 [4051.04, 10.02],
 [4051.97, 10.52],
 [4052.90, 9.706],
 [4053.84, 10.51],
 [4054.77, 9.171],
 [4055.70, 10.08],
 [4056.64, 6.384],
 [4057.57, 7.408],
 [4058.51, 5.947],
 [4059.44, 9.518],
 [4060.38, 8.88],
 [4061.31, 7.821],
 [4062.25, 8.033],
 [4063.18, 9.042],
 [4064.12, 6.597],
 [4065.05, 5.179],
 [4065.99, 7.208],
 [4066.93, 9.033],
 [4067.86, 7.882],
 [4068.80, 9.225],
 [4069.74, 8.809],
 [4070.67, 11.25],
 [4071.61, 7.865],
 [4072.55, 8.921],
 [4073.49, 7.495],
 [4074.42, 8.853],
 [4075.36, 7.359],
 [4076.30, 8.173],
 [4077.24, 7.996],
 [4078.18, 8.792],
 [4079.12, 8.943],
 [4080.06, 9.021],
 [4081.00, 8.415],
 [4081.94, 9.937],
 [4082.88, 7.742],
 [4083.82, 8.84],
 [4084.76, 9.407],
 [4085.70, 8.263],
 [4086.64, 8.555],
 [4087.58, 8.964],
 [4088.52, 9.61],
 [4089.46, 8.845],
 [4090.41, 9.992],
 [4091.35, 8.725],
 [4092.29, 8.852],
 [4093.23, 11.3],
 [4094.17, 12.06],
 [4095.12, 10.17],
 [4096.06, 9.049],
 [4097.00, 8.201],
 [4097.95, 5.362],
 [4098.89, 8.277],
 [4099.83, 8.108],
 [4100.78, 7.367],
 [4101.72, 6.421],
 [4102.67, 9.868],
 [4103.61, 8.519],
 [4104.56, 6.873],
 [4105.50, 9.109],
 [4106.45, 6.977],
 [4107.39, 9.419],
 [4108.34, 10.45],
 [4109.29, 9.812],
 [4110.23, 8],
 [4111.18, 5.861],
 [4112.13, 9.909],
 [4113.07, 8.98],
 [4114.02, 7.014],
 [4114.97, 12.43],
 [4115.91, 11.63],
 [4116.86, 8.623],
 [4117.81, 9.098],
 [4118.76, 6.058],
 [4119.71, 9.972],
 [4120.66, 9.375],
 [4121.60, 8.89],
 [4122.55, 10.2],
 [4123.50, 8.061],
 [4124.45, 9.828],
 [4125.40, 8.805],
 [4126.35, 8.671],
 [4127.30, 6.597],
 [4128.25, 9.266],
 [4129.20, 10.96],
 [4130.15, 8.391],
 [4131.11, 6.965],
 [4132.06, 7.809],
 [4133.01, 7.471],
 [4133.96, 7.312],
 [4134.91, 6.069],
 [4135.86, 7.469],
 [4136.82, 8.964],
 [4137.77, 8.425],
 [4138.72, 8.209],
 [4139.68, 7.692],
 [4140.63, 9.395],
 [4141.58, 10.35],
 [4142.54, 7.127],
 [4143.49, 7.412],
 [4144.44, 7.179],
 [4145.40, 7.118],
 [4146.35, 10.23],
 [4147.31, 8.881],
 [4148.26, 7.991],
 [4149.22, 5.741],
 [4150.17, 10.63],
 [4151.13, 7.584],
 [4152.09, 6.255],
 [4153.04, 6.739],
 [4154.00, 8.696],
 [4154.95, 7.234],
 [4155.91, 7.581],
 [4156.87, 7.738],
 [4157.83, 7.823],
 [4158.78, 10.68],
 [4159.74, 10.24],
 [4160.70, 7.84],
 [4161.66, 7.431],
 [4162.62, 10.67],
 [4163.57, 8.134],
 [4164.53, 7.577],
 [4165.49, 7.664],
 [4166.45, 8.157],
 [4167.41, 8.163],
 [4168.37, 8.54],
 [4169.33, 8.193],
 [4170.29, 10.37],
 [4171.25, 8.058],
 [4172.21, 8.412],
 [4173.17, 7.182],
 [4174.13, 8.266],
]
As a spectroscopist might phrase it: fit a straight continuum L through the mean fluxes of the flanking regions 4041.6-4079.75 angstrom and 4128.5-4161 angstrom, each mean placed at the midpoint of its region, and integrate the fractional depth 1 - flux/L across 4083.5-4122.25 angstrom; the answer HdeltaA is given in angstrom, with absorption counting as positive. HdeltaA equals -2.8 angstrom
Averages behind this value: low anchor 8.39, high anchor 8.13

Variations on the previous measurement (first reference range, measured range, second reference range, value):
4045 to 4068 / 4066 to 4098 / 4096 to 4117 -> -1.9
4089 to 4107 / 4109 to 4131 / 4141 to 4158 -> -1.6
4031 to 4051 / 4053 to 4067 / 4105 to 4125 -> 0.7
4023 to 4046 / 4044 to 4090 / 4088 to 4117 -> 1.1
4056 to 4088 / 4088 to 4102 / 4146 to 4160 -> -1.0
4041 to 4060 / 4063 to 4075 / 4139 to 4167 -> 0.4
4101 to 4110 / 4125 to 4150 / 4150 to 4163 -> 0.8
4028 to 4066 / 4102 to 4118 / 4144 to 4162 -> -1.4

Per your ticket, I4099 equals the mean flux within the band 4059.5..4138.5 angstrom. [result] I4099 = 8.59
